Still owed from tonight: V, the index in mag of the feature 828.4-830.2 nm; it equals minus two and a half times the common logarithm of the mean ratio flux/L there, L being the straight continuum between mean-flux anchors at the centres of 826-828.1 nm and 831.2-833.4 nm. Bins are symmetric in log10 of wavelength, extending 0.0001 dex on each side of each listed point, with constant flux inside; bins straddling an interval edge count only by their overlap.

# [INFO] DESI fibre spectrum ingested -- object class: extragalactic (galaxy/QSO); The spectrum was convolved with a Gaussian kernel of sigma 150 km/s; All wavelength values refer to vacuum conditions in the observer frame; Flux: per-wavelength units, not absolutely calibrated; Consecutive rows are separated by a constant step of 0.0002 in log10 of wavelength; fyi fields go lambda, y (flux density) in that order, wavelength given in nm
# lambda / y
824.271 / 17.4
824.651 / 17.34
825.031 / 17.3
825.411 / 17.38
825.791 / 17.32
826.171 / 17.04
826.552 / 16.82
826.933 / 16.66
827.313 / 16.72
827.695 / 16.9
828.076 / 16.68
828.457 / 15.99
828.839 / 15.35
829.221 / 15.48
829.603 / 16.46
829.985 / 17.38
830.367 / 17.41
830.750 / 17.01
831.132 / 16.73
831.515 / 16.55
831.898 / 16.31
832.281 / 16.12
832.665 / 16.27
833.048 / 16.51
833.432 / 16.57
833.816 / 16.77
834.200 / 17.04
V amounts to 0.03 mag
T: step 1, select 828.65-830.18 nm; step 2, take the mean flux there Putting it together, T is 16.2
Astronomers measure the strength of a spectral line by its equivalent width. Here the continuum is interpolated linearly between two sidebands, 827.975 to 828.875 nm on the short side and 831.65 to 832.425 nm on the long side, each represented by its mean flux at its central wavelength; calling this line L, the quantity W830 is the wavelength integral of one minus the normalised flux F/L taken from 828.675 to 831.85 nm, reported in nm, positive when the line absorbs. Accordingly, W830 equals -0.08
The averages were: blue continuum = 16.1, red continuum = 16.2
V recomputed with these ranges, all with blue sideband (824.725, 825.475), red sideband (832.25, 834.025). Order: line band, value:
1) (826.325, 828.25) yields 0.022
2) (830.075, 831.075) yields -0.027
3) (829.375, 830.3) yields -0.007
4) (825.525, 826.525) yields 0.006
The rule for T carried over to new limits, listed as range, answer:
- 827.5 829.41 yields 16.1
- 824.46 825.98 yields 17.3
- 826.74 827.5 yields 16.7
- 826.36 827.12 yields 16.7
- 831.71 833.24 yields 16.3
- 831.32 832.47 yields 16.3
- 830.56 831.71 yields 16.8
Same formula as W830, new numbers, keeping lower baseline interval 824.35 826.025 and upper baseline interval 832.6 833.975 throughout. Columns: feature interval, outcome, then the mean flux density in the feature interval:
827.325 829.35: 0.104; 16.1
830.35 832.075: 0.001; 16.7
